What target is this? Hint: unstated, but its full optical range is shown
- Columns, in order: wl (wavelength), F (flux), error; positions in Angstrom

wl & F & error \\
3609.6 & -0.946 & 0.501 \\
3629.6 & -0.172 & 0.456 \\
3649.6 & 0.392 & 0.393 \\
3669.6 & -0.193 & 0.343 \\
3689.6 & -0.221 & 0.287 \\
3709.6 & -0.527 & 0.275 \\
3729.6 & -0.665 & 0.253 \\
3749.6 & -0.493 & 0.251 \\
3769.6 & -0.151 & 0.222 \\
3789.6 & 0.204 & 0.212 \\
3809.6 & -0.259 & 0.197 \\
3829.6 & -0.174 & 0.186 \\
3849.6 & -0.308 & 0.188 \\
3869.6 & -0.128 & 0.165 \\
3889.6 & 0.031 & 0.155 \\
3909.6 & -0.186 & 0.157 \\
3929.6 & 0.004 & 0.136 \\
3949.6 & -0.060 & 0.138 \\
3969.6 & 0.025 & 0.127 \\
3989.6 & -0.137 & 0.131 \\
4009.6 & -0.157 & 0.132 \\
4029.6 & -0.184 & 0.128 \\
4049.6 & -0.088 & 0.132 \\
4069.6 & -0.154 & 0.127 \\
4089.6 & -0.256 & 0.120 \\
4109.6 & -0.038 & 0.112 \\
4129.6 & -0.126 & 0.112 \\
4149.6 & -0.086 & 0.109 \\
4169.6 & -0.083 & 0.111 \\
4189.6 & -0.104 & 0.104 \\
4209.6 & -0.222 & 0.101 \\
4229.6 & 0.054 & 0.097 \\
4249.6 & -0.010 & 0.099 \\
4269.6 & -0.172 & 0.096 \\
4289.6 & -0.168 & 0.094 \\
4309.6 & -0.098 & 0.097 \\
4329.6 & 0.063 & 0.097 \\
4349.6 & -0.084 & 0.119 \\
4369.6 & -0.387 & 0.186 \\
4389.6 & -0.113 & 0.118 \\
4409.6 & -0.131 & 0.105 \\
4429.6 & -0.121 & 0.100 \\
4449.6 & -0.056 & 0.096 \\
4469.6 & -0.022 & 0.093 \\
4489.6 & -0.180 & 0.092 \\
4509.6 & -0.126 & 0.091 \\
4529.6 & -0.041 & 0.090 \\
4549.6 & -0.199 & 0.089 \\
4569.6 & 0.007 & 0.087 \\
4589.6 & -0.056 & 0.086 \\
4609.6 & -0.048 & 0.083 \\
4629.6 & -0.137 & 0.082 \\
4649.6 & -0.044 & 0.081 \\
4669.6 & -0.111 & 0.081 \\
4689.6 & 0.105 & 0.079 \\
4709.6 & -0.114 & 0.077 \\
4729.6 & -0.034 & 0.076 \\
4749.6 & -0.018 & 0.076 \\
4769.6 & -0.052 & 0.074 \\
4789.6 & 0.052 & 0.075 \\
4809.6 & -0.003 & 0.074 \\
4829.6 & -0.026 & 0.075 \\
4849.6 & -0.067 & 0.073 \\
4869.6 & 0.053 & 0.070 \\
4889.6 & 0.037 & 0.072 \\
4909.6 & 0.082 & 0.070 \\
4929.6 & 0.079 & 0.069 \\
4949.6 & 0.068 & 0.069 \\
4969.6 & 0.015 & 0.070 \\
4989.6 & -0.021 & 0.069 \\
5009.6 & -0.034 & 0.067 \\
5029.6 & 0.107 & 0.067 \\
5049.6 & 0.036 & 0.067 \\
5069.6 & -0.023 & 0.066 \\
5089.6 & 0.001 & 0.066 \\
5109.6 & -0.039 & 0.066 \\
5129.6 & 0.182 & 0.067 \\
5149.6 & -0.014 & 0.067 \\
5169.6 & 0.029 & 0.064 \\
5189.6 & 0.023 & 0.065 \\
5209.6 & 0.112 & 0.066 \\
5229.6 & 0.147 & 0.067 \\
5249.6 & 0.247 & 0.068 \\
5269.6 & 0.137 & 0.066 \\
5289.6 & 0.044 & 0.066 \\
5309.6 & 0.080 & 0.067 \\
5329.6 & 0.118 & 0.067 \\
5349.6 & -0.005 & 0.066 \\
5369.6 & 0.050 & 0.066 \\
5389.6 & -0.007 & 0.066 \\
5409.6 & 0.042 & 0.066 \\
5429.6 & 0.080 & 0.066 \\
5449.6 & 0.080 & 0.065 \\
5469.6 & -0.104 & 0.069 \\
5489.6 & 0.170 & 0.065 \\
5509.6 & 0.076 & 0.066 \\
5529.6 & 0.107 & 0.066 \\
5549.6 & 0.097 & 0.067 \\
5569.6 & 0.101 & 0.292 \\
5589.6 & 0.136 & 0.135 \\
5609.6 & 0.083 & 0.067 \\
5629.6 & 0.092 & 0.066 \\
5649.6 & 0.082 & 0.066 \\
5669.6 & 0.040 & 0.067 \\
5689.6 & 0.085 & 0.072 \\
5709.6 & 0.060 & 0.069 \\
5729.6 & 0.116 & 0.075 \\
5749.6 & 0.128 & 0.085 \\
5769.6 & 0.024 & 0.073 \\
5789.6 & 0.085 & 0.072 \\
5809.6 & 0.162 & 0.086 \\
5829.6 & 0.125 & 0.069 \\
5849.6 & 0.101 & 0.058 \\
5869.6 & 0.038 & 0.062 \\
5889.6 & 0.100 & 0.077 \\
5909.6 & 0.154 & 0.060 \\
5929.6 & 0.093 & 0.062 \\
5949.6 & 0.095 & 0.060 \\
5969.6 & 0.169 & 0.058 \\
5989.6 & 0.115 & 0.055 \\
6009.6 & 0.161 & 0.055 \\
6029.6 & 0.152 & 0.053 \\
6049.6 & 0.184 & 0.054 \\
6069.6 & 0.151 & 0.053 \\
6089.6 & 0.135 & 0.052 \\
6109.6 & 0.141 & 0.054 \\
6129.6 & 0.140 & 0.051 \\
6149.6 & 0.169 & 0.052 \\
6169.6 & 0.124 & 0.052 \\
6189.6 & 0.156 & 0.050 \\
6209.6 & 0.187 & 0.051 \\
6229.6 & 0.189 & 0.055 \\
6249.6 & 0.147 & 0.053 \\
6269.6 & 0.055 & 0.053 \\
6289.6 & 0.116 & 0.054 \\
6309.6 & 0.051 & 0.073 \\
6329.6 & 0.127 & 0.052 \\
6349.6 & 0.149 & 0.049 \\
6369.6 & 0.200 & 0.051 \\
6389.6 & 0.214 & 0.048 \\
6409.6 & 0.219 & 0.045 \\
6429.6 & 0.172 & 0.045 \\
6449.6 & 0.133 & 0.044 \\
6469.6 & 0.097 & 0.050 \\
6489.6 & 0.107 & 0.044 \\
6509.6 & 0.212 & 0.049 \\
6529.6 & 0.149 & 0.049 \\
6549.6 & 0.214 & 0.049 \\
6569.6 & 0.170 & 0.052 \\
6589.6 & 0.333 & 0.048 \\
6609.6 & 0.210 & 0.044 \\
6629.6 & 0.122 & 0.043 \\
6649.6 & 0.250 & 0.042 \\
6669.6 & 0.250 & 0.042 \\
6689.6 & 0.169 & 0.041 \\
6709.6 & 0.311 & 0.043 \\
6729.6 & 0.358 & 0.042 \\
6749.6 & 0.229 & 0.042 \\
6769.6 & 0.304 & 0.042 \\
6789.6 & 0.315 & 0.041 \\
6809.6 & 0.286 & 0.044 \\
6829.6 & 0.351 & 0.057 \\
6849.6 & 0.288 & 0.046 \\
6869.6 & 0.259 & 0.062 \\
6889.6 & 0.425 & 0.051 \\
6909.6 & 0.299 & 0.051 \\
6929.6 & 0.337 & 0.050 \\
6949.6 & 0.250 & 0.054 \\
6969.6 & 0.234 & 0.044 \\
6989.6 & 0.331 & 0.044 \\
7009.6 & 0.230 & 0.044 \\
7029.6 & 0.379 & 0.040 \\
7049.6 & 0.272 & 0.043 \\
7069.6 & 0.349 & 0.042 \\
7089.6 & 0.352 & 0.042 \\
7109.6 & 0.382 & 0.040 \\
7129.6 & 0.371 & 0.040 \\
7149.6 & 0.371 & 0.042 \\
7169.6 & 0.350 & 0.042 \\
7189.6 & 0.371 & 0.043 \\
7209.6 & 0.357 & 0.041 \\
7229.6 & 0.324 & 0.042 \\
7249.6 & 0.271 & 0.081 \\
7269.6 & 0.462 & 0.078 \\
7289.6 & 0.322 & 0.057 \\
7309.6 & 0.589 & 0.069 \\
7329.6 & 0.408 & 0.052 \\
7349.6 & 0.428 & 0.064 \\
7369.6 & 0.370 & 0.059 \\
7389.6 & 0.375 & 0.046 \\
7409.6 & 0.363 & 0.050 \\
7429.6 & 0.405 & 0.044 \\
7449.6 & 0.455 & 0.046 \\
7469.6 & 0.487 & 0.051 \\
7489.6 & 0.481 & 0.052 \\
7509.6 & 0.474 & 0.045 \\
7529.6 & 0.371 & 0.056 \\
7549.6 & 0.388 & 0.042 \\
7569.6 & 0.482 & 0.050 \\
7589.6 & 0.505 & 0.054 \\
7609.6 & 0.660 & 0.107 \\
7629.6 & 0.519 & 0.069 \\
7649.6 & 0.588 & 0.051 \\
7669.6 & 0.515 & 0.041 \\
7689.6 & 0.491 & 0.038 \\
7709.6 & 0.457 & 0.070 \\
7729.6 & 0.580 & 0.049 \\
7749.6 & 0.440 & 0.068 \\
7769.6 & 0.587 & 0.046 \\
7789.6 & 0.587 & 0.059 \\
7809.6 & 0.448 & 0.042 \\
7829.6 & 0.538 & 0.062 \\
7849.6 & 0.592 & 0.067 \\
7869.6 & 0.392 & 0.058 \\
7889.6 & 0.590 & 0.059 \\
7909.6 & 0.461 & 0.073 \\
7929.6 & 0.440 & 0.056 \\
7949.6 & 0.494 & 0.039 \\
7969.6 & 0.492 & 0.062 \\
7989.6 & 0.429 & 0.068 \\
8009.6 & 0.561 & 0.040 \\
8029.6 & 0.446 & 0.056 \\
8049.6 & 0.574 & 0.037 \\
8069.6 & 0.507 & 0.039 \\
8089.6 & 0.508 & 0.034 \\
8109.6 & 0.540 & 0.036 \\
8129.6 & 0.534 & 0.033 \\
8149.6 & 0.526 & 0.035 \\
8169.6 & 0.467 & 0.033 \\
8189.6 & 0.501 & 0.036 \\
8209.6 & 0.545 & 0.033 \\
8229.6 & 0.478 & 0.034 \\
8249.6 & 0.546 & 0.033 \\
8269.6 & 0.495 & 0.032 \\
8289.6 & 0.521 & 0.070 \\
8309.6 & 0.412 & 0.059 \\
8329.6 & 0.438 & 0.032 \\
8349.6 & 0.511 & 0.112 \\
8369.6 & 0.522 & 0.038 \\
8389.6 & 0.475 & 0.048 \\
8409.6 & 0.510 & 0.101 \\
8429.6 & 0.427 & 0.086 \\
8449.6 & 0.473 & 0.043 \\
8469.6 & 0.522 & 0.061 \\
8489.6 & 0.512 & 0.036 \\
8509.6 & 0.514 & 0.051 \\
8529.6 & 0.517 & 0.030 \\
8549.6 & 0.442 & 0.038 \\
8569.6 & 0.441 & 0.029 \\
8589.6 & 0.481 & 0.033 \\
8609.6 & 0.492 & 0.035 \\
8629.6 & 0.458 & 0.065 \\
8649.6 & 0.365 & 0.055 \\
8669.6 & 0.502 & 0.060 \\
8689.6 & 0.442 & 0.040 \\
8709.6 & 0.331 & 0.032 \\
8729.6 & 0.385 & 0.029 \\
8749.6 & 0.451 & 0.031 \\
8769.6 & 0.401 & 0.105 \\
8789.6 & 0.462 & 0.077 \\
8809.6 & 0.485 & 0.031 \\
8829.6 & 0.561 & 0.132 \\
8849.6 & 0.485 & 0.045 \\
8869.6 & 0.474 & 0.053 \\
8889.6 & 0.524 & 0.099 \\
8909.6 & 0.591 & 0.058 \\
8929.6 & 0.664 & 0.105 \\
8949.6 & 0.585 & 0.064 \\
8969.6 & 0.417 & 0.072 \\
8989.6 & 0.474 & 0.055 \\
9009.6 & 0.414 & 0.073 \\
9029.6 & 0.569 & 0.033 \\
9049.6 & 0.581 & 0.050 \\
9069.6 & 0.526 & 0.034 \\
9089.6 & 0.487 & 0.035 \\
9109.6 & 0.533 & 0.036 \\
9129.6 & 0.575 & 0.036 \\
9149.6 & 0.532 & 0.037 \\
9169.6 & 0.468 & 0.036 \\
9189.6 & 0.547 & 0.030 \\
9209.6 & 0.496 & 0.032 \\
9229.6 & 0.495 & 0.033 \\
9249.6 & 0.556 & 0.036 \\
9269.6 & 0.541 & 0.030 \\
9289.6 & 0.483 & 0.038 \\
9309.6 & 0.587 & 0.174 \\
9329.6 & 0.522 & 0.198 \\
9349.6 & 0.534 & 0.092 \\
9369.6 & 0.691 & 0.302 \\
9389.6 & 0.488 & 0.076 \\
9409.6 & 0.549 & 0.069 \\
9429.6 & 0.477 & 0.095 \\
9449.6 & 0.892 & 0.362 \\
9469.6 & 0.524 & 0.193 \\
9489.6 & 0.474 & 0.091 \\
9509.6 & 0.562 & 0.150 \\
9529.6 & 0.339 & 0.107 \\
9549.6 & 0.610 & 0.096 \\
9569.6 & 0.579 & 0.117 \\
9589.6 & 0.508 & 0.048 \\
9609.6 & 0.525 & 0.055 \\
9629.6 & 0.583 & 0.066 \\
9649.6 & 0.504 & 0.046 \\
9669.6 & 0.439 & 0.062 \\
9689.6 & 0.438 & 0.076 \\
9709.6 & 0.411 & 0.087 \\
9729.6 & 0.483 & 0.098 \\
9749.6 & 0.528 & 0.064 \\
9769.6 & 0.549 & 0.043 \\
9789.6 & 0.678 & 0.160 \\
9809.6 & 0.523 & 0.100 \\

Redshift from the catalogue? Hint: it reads 0.68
